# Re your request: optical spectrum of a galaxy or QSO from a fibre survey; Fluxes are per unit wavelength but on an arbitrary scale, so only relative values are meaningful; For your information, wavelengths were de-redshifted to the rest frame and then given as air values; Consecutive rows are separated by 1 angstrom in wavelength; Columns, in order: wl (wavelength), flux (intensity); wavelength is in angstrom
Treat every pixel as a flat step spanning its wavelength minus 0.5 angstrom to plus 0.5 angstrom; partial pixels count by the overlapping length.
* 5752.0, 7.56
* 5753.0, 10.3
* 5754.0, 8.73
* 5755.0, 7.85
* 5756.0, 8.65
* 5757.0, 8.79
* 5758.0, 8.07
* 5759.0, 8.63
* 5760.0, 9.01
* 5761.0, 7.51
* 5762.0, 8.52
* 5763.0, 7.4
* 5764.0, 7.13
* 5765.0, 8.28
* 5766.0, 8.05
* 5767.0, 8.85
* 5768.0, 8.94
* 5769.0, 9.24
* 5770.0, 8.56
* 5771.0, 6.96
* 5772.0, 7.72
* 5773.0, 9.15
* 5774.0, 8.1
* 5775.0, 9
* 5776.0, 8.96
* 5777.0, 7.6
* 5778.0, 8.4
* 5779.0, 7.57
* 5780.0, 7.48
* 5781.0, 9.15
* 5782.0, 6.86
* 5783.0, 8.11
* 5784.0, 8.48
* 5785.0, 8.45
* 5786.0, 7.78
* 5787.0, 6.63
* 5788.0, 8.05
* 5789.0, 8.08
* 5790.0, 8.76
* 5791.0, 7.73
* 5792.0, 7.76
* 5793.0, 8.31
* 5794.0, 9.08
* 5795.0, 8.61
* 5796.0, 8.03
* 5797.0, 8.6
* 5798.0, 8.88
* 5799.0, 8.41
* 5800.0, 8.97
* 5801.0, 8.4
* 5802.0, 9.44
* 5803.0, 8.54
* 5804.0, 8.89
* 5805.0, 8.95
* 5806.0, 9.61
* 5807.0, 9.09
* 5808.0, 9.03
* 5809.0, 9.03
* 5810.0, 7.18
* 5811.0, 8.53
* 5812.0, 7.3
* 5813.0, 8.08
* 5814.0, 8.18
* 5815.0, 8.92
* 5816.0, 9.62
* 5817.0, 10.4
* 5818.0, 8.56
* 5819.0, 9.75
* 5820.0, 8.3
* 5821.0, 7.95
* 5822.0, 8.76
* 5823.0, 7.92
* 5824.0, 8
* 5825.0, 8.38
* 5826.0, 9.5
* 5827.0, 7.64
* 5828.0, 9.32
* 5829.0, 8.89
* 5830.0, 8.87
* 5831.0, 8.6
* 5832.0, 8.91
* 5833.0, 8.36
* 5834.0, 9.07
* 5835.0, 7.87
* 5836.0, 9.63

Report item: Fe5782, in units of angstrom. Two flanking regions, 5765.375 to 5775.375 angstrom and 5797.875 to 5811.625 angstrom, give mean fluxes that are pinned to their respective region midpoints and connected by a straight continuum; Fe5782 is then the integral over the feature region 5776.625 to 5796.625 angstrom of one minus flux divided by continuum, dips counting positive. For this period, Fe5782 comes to 1.3 angstrom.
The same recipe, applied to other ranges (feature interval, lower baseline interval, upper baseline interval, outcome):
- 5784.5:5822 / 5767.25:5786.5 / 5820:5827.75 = -1.09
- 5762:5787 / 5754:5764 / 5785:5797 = 0.07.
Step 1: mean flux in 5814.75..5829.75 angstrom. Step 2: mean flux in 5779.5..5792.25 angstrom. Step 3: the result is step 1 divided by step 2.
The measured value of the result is 1.1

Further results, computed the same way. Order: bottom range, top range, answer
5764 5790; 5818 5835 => 1.05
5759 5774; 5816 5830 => 1.06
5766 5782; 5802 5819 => 1.06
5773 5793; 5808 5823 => 1.06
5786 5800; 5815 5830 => 1.07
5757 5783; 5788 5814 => 1.04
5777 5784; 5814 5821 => 1.14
